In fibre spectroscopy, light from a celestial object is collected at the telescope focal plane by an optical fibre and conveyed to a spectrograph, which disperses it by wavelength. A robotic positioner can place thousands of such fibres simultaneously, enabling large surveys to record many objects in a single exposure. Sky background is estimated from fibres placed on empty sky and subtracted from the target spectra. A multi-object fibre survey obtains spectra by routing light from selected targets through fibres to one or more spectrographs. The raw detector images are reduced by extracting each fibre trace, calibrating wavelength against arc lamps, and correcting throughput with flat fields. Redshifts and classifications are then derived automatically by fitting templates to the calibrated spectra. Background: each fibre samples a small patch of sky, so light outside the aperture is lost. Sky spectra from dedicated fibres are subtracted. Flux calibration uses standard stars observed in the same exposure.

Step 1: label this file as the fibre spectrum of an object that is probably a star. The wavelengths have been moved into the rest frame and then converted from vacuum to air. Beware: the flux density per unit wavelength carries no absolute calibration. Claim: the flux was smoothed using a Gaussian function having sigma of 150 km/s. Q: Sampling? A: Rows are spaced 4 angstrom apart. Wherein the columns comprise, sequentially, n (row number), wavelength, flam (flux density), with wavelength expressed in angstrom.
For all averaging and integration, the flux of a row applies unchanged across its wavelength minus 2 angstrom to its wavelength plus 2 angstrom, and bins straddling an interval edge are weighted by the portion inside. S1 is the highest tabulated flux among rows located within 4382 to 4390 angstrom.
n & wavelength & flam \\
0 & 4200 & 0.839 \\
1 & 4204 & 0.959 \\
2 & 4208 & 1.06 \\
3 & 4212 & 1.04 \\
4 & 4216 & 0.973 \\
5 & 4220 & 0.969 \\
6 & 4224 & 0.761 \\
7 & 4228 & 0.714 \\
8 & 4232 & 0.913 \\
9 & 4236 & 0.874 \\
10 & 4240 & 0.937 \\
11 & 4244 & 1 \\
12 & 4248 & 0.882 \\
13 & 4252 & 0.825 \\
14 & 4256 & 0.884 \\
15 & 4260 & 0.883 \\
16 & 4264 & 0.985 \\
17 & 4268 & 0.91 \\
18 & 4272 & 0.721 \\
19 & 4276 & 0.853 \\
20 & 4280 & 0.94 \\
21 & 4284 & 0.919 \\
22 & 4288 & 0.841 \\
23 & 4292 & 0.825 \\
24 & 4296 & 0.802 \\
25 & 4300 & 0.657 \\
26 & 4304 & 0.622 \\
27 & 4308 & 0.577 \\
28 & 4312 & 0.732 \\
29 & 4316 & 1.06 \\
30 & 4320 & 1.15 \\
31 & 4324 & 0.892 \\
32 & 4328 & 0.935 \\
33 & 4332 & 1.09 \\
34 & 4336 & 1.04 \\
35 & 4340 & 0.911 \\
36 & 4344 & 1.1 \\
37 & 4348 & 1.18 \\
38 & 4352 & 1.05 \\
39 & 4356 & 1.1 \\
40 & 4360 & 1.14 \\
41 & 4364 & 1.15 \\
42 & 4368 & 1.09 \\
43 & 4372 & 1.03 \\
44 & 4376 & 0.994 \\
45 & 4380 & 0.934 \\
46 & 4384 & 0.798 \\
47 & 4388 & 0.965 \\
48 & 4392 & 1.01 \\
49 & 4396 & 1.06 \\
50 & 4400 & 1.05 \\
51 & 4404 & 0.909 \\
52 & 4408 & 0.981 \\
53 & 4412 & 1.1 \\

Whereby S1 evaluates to 0.965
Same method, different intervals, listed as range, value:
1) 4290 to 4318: 1.06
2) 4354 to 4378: 1.15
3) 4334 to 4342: 1.04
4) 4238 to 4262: 1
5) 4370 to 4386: 1.03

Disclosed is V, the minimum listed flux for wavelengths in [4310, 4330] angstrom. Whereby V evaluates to 0.732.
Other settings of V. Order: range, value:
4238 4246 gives 0.937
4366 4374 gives 1.03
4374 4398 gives 0.798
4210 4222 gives 0.969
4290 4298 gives 0.802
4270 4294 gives 0.721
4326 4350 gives 0.911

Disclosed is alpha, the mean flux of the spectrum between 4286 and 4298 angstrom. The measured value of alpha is 0.823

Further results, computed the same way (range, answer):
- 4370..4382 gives 0.986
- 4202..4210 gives 1.01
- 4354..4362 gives 1.12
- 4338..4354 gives 1.06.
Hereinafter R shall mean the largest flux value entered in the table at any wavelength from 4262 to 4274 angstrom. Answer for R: 0.985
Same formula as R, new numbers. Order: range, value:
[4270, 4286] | 0.94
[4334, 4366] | 1.18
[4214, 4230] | 0.973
